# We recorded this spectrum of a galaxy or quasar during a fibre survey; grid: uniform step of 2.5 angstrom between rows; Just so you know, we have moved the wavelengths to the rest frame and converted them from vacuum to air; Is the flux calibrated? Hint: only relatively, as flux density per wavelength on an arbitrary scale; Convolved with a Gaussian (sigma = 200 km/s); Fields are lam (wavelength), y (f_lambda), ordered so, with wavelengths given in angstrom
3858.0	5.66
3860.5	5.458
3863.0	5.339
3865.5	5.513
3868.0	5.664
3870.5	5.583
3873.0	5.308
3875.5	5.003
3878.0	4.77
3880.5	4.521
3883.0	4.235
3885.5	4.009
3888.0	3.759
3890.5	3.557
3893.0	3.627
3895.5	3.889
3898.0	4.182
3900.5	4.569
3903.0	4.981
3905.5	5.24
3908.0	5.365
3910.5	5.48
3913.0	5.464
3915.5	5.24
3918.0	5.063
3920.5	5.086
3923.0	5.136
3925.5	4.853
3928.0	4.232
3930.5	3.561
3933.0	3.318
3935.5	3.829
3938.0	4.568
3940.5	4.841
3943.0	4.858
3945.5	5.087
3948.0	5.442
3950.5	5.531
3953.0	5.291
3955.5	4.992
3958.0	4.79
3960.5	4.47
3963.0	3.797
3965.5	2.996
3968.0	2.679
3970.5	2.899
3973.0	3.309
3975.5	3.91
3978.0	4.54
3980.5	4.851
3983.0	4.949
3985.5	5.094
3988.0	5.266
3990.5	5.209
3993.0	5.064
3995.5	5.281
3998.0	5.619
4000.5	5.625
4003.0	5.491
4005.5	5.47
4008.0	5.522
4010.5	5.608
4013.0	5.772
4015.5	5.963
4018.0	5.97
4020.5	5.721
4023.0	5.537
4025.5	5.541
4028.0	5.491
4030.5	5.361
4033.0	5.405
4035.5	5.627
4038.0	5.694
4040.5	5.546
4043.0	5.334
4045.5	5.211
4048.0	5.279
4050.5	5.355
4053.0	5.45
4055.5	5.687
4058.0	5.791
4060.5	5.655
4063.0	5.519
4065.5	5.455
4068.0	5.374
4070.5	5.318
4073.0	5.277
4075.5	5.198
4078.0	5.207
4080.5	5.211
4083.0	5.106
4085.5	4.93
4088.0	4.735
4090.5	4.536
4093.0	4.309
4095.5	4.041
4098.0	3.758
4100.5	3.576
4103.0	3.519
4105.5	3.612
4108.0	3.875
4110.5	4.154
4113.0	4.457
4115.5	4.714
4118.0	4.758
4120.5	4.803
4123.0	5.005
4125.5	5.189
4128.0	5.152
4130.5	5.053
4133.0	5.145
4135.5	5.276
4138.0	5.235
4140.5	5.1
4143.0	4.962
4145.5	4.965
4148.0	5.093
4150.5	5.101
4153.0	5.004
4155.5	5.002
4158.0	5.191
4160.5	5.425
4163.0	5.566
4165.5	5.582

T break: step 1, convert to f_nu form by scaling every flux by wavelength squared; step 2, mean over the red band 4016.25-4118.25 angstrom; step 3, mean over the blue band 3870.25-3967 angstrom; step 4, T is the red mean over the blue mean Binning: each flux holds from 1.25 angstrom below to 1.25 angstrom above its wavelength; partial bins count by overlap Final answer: 1.2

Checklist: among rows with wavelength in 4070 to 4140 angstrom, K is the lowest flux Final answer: 3.519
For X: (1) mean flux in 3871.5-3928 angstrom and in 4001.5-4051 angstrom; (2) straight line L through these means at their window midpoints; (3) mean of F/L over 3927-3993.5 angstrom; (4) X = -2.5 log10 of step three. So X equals 0.16 mag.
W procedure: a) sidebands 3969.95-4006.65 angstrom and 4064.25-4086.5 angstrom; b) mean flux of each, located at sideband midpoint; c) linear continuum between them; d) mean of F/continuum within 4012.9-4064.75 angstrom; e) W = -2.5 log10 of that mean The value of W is -0.10 mag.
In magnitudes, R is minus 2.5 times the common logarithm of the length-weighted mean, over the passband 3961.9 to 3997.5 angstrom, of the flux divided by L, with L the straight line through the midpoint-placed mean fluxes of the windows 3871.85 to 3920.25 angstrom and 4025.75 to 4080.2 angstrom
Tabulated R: 0.180 mag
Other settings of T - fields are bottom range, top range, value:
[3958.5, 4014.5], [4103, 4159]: 1.10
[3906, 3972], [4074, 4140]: 1.11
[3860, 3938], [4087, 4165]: 1.13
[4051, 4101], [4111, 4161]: 1.03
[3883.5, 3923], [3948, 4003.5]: 1.03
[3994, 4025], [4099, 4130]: 0.83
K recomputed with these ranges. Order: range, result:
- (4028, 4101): 3.576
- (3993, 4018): 5.064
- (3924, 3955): 3.318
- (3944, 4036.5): 2.679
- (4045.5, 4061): 5.211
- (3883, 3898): 3.557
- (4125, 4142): 5.053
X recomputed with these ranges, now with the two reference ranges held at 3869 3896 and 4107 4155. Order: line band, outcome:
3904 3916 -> -0.20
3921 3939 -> 0.06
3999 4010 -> -0.19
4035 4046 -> -0.16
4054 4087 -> -0.12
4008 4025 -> -0.22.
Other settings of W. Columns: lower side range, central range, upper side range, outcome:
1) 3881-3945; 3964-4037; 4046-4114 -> -0.07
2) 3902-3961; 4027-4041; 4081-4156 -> -0.16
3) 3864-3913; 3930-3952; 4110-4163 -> 0.04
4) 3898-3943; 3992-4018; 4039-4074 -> -0.08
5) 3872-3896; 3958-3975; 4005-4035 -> 0.41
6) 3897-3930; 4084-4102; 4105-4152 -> 0.14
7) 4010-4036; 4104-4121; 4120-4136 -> 0.20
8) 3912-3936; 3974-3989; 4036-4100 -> 0.02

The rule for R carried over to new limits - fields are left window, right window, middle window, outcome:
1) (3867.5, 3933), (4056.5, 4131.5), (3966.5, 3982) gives 0.26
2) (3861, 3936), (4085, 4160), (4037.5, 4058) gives -0.17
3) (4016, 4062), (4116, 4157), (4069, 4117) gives 0.17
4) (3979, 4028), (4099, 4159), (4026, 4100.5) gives -0.01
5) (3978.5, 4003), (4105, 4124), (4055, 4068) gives -0.17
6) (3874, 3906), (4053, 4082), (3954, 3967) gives 0.13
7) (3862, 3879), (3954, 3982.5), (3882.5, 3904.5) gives 0.21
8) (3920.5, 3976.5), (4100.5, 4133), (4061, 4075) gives -0.21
